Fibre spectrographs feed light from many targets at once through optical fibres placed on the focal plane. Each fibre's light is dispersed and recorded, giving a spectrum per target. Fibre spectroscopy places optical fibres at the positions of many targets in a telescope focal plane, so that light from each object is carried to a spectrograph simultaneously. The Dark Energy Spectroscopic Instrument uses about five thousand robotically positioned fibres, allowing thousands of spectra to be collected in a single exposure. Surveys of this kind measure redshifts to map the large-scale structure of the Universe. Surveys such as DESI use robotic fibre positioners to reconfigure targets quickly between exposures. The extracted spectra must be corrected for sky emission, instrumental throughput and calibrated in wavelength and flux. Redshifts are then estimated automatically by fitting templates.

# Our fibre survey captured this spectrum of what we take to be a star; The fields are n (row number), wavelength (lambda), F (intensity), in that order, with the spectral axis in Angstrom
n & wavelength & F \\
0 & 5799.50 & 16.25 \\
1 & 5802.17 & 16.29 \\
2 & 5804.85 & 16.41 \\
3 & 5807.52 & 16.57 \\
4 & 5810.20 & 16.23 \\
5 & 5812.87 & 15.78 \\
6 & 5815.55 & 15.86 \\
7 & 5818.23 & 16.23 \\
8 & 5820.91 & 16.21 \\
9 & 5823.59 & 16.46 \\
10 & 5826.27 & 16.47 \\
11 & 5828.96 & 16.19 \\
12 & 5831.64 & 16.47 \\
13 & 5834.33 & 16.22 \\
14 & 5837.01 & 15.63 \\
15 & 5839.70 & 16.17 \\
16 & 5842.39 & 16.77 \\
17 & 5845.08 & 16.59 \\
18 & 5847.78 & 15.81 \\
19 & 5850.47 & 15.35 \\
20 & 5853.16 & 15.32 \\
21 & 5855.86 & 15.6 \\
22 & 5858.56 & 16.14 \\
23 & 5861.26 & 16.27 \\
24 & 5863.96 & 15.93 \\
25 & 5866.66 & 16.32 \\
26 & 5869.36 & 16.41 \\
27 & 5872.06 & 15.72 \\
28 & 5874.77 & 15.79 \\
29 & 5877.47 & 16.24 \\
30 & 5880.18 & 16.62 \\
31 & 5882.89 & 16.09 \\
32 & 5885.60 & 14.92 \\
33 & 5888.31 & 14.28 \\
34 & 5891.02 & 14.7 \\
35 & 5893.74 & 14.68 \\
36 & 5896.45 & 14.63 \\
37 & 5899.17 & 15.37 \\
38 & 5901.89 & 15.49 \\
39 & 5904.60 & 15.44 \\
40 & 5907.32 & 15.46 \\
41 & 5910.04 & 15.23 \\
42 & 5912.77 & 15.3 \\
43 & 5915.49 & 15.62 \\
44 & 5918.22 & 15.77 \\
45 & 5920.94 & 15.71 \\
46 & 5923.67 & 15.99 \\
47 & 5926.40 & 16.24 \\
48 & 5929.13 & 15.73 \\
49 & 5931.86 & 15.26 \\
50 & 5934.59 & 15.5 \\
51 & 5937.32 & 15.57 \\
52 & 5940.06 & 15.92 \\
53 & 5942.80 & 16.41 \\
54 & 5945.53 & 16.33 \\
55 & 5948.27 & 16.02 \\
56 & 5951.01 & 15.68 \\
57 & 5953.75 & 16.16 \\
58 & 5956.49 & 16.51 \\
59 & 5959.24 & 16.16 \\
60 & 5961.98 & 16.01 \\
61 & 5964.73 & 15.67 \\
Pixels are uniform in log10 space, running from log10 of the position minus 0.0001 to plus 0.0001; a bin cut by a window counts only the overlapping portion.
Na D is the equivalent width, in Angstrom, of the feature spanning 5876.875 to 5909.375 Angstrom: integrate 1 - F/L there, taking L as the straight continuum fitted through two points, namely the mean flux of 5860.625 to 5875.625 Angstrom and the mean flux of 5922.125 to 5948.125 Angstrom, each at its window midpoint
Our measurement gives 1.43 Angstrom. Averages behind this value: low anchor 16.1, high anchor 15.9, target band 15.3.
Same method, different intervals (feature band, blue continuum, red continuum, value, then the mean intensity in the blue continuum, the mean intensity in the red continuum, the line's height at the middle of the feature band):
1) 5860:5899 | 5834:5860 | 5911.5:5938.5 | 0.6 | 16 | 15.7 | 15.8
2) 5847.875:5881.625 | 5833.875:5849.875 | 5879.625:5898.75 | -0.7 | 16.2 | 15.1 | 15.6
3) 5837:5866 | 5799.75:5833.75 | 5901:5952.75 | 0.2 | 16.3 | 15.7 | 16.1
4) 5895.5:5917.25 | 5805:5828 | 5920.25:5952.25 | 0.8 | 16.2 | 15.9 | 16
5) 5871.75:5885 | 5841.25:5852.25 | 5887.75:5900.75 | -0.7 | 16.1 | 14.8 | 15.2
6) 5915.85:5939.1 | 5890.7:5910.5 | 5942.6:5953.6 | -0.1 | 15.1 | 16.1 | 15.7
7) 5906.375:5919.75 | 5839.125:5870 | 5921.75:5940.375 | 0.3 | 16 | 15.7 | 15.8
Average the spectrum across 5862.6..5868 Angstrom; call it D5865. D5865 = 16.1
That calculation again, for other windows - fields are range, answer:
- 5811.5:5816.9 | 15.8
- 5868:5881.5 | 16.2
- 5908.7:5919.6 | 15.5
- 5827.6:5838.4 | 16.1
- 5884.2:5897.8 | 14.6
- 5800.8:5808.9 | 16.4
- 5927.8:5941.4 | 15.6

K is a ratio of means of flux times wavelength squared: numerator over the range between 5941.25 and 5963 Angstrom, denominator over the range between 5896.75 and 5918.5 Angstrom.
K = 1.07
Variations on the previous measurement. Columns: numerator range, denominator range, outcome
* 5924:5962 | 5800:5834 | 1.02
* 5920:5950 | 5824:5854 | 1.02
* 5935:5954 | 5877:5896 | 1.07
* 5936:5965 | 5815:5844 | 1.03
